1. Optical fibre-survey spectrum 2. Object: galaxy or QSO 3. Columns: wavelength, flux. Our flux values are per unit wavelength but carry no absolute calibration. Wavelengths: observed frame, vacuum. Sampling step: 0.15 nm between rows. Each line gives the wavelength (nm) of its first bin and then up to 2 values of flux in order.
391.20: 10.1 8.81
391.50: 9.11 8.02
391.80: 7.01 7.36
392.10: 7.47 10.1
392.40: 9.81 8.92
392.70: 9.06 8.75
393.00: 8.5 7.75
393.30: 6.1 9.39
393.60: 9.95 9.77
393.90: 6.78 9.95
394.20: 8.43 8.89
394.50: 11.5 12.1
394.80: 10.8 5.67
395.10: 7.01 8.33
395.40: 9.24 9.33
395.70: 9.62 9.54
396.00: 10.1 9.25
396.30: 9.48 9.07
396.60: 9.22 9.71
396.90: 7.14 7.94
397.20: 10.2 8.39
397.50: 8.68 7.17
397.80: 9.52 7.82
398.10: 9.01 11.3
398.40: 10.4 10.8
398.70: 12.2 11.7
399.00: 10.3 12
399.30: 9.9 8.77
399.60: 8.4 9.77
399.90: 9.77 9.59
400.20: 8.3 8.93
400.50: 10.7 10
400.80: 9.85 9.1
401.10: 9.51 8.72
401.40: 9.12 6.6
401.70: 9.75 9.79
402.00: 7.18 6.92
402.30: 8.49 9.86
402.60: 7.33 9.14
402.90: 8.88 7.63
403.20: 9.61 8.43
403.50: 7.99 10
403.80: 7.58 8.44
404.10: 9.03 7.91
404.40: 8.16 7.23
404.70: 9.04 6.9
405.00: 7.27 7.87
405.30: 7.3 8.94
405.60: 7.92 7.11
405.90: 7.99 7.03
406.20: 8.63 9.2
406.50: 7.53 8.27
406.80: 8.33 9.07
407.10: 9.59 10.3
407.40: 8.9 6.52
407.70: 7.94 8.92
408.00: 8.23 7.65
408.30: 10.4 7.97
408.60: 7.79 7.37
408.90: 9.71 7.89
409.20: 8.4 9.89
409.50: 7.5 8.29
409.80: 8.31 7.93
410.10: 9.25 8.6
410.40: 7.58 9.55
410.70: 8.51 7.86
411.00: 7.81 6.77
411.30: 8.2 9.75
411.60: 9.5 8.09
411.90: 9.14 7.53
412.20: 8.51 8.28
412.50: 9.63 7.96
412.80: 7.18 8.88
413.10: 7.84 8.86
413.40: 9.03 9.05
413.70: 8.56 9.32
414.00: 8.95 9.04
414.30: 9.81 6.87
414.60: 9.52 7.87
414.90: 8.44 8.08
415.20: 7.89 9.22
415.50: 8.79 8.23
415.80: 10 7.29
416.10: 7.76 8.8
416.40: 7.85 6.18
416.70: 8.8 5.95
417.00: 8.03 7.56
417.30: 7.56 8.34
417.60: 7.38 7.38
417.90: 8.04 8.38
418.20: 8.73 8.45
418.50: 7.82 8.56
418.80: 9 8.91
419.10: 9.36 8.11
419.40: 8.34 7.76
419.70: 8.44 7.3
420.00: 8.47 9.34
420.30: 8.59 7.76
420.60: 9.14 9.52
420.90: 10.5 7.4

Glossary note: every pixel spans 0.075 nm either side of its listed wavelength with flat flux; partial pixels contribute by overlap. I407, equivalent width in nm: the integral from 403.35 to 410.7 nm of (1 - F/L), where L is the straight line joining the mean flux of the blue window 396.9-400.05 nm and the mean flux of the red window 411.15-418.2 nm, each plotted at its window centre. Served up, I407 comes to 0.51 nm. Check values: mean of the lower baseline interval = 9.64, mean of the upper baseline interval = 8.32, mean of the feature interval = 8.32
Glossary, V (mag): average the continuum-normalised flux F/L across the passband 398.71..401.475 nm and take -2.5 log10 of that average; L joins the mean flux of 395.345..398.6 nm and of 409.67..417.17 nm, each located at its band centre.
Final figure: -0.08 mag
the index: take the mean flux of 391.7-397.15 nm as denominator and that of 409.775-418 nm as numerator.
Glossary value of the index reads 0.94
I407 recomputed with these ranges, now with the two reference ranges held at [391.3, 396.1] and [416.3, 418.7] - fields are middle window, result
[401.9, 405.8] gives 0.108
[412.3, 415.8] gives -0.284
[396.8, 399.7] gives -0.306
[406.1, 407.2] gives -0.050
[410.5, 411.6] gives -0.041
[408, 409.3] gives -0.034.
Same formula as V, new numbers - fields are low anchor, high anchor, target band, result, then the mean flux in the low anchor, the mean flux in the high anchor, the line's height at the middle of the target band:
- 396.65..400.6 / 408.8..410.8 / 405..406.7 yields 0.12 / 9.55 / 8.55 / 8.9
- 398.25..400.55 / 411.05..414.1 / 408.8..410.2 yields 0.05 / 10.1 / 8.55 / 8.92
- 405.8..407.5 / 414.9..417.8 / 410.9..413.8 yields -0.03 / 8.57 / 7.97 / 8.22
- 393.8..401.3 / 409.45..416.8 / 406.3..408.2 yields 0.04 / 9.4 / 8.42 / 8.79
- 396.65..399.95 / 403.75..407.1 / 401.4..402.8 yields 0.05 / 9.58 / 8.07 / 8.78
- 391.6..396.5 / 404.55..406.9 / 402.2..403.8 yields -0.06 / 8.88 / 7.94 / 8.16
